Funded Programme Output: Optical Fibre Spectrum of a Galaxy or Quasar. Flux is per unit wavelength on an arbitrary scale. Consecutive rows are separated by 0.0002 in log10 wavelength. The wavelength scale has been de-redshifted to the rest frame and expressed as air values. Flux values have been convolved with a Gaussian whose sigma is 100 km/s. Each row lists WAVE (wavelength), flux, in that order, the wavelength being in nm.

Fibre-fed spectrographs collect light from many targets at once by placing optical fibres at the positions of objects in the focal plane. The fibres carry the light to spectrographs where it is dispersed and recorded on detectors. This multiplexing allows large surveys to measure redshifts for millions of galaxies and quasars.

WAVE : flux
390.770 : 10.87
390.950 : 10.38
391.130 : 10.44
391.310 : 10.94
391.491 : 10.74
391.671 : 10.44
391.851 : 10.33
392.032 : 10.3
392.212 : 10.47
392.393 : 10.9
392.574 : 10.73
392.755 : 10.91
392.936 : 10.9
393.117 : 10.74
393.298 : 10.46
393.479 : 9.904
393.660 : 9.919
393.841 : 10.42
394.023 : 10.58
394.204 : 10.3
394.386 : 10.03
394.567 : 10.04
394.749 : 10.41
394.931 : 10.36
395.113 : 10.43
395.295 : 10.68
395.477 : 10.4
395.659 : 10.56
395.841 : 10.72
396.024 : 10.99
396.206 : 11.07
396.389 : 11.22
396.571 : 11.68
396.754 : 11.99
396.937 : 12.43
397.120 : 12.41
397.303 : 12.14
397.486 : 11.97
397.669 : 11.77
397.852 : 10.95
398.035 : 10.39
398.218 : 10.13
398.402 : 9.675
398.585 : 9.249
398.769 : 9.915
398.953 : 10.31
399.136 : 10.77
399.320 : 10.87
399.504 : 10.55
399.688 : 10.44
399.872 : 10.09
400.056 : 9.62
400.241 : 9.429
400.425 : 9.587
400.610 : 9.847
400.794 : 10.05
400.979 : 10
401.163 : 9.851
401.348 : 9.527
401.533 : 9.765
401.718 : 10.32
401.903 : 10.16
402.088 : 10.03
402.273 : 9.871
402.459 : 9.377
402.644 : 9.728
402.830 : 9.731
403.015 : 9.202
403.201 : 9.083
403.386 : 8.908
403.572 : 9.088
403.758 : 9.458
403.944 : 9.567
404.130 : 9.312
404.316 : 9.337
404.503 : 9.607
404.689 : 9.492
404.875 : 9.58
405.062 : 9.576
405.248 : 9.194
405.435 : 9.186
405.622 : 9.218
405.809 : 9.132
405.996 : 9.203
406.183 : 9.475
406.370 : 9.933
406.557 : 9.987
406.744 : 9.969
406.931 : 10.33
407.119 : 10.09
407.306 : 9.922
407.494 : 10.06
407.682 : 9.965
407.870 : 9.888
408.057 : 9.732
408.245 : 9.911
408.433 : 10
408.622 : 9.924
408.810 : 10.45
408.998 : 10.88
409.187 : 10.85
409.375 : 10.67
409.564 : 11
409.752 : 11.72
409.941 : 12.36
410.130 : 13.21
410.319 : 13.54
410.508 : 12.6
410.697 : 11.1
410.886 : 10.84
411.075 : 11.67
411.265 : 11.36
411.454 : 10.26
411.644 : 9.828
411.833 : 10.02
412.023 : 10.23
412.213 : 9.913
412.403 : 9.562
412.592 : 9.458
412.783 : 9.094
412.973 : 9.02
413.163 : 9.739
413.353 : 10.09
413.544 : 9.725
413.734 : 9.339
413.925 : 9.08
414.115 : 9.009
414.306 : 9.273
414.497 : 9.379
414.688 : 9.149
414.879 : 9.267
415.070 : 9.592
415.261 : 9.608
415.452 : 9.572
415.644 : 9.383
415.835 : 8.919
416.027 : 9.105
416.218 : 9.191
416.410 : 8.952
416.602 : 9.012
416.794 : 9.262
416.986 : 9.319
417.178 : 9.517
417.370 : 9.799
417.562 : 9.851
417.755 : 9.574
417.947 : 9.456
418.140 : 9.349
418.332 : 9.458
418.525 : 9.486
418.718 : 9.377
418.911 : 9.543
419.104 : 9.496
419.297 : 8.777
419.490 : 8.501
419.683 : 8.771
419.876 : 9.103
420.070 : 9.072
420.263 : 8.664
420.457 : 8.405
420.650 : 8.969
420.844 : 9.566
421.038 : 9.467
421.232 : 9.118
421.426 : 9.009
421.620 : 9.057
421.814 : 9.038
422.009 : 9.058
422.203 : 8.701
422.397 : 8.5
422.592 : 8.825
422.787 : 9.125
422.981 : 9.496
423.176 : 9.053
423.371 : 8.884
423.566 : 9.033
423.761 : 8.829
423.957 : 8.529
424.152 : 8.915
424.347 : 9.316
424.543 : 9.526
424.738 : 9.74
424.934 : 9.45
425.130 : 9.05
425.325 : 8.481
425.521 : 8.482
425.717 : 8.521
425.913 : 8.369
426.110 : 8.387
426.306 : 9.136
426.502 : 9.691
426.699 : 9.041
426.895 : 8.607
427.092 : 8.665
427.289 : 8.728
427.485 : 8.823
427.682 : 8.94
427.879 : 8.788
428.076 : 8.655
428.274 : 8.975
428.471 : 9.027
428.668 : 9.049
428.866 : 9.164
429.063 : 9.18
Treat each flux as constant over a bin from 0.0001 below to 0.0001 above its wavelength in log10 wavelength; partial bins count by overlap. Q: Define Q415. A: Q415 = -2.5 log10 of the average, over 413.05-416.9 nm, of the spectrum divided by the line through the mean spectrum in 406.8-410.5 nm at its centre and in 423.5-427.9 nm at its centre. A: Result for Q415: 0.09 mag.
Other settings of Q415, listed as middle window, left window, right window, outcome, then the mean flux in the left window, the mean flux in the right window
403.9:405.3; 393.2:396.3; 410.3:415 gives 0.083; 10.4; 10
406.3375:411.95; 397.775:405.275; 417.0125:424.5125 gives -0.130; 9.8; 9.13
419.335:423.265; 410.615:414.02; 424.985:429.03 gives 0.038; 10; 8.84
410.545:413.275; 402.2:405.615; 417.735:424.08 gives -0.107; 9.4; 9.06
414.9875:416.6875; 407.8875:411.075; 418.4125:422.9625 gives 0.079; 11.2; 9.04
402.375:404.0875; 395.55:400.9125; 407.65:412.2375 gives 0.156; 10.7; 10.9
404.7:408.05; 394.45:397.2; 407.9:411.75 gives 0.144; 11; 11.1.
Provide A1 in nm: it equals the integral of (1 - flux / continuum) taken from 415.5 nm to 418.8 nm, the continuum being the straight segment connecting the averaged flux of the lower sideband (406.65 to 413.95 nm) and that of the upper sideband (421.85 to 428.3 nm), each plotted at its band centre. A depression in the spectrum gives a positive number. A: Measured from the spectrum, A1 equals 0.130 nm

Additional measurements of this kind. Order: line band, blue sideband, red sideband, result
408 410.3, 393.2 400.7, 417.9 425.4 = -0.269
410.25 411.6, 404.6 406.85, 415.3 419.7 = -0.302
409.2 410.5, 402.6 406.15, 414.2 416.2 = -0.378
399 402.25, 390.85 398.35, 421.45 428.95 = 0.116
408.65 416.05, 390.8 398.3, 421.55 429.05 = -0.399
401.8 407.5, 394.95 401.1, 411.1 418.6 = 0.363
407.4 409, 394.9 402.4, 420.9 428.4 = -0.015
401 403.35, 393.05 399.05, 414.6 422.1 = 0.140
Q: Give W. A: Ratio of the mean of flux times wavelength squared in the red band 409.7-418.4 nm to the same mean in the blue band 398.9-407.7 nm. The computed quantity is 1.1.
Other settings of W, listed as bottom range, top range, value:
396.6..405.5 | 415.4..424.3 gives 0.99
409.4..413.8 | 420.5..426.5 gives 0.89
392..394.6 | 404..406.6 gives 0.96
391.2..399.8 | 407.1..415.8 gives 1.03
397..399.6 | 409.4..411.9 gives 1.13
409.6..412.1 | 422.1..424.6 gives 0.83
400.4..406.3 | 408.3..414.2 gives 1.15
